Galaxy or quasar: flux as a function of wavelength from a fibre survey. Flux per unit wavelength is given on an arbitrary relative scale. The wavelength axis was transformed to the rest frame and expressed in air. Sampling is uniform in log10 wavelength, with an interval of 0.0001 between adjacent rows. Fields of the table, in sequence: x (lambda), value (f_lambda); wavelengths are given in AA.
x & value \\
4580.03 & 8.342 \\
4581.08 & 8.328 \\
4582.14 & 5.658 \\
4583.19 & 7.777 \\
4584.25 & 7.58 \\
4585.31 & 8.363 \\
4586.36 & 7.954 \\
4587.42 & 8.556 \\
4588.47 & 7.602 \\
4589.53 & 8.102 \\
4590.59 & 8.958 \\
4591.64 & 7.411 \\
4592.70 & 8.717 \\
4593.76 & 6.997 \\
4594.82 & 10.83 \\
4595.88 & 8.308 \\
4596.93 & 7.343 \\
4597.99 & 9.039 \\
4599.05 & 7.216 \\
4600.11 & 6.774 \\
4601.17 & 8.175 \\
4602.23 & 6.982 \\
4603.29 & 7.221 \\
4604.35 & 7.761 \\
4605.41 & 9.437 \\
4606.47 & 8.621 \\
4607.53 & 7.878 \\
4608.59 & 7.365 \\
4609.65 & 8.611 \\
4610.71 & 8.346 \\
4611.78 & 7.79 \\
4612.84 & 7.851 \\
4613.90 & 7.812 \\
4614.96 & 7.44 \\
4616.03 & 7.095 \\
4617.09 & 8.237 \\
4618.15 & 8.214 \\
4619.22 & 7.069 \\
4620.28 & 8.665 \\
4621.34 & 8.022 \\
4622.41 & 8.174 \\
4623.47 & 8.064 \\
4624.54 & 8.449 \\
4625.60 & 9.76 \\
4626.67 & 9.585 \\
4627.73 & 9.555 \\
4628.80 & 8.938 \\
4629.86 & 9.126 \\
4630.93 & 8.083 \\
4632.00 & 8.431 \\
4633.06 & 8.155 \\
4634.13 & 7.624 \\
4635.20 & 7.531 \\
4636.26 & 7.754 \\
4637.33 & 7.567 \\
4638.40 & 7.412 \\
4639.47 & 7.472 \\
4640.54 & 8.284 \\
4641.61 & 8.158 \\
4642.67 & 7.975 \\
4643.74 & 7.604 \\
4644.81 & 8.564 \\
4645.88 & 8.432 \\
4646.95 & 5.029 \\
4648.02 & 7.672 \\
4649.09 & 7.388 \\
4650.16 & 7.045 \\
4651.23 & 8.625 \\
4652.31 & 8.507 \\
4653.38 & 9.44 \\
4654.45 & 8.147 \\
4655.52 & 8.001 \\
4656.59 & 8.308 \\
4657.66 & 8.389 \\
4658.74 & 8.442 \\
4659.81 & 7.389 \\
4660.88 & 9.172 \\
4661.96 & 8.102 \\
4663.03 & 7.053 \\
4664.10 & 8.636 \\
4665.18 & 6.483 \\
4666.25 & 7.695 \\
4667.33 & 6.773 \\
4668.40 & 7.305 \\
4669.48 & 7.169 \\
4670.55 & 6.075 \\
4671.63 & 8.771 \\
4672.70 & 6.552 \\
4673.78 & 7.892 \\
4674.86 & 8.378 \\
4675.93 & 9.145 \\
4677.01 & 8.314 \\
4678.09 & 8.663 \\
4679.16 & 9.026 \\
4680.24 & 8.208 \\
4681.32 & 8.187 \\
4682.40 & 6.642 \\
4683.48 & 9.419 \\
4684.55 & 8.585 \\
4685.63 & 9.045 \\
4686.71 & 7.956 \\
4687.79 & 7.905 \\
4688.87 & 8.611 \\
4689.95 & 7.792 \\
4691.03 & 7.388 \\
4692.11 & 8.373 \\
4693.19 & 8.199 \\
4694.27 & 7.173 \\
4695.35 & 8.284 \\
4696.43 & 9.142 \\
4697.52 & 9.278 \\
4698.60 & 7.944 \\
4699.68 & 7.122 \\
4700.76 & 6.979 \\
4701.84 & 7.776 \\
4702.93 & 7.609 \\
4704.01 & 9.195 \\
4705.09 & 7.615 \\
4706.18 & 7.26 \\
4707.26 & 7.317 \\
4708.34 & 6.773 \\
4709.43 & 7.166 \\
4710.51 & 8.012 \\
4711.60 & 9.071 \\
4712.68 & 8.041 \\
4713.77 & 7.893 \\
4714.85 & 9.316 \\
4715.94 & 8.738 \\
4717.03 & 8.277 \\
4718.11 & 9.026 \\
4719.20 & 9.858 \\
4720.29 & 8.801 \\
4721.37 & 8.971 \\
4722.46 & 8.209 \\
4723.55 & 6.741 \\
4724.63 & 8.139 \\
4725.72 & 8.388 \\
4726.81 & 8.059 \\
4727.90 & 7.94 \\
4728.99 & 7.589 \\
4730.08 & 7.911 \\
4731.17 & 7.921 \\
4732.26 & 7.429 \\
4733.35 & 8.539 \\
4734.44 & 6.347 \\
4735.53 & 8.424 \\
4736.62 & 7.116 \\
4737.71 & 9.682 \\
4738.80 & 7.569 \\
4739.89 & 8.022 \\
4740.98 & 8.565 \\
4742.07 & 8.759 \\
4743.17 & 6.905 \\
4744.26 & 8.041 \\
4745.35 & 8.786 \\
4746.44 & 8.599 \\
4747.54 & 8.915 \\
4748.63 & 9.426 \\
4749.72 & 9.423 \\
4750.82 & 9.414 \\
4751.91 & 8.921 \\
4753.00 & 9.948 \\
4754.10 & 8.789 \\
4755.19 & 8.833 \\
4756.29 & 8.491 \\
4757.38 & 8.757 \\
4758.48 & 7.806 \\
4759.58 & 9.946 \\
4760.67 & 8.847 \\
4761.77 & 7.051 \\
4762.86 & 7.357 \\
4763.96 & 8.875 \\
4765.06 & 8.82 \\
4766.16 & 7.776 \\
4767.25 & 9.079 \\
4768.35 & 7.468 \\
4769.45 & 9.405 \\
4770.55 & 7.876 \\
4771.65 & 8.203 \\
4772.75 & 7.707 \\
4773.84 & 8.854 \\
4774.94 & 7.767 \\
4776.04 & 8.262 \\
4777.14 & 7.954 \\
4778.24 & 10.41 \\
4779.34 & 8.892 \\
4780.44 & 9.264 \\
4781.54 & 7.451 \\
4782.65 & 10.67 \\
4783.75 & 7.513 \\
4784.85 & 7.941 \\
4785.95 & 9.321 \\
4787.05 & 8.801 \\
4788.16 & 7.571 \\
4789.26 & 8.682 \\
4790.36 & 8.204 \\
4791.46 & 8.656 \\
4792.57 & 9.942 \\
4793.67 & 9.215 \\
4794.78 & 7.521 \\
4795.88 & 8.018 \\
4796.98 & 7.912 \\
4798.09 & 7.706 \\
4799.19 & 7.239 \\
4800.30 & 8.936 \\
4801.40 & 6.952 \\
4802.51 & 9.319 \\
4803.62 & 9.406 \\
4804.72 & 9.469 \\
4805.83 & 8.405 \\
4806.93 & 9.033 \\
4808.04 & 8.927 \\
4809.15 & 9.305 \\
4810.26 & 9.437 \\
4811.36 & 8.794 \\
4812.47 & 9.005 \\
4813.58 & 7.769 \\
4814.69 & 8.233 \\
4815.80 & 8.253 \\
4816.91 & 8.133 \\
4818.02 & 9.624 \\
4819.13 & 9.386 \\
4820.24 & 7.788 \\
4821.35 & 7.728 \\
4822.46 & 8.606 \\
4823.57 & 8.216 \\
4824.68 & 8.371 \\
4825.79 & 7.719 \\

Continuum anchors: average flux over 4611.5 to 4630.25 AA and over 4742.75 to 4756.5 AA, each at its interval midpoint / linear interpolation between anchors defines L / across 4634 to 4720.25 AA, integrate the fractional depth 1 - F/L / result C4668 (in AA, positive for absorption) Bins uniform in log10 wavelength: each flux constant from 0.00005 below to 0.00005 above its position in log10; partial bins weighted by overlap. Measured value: 5.6 AA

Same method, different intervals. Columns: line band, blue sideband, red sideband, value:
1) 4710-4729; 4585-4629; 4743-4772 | 0.2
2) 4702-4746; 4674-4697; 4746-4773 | 2.0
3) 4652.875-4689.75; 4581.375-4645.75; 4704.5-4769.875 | 0.6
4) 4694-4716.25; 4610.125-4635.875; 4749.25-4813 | 1.2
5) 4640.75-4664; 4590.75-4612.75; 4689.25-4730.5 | 0.2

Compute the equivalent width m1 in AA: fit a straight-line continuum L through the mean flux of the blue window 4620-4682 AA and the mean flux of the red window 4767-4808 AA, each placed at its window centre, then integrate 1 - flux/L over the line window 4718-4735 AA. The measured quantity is 0.4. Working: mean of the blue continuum 8.05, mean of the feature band 8.09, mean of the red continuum 8.51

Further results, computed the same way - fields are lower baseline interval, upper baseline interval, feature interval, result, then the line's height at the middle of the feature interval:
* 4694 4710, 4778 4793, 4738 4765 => -0.8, 8.37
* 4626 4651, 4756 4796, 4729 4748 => 0.7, 8.36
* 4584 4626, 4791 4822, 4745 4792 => -0.8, 8.48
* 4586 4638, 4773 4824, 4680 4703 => 0.7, 8.33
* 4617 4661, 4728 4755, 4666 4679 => 0.7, 8.22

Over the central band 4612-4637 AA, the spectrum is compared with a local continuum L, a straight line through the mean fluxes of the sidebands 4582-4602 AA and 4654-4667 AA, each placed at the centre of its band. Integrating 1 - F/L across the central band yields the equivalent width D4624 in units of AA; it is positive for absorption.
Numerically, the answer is -0.8 AA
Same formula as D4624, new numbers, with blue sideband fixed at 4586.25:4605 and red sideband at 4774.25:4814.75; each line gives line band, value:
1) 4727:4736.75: 0.8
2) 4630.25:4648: 0.8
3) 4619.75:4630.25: -1.0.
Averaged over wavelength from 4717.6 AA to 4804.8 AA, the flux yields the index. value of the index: 8.44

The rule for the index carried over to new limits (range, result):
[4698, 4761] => 8.28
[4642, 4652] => 7.62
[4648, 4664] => 8.14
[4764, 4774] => 8.36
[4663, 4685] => 7.87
